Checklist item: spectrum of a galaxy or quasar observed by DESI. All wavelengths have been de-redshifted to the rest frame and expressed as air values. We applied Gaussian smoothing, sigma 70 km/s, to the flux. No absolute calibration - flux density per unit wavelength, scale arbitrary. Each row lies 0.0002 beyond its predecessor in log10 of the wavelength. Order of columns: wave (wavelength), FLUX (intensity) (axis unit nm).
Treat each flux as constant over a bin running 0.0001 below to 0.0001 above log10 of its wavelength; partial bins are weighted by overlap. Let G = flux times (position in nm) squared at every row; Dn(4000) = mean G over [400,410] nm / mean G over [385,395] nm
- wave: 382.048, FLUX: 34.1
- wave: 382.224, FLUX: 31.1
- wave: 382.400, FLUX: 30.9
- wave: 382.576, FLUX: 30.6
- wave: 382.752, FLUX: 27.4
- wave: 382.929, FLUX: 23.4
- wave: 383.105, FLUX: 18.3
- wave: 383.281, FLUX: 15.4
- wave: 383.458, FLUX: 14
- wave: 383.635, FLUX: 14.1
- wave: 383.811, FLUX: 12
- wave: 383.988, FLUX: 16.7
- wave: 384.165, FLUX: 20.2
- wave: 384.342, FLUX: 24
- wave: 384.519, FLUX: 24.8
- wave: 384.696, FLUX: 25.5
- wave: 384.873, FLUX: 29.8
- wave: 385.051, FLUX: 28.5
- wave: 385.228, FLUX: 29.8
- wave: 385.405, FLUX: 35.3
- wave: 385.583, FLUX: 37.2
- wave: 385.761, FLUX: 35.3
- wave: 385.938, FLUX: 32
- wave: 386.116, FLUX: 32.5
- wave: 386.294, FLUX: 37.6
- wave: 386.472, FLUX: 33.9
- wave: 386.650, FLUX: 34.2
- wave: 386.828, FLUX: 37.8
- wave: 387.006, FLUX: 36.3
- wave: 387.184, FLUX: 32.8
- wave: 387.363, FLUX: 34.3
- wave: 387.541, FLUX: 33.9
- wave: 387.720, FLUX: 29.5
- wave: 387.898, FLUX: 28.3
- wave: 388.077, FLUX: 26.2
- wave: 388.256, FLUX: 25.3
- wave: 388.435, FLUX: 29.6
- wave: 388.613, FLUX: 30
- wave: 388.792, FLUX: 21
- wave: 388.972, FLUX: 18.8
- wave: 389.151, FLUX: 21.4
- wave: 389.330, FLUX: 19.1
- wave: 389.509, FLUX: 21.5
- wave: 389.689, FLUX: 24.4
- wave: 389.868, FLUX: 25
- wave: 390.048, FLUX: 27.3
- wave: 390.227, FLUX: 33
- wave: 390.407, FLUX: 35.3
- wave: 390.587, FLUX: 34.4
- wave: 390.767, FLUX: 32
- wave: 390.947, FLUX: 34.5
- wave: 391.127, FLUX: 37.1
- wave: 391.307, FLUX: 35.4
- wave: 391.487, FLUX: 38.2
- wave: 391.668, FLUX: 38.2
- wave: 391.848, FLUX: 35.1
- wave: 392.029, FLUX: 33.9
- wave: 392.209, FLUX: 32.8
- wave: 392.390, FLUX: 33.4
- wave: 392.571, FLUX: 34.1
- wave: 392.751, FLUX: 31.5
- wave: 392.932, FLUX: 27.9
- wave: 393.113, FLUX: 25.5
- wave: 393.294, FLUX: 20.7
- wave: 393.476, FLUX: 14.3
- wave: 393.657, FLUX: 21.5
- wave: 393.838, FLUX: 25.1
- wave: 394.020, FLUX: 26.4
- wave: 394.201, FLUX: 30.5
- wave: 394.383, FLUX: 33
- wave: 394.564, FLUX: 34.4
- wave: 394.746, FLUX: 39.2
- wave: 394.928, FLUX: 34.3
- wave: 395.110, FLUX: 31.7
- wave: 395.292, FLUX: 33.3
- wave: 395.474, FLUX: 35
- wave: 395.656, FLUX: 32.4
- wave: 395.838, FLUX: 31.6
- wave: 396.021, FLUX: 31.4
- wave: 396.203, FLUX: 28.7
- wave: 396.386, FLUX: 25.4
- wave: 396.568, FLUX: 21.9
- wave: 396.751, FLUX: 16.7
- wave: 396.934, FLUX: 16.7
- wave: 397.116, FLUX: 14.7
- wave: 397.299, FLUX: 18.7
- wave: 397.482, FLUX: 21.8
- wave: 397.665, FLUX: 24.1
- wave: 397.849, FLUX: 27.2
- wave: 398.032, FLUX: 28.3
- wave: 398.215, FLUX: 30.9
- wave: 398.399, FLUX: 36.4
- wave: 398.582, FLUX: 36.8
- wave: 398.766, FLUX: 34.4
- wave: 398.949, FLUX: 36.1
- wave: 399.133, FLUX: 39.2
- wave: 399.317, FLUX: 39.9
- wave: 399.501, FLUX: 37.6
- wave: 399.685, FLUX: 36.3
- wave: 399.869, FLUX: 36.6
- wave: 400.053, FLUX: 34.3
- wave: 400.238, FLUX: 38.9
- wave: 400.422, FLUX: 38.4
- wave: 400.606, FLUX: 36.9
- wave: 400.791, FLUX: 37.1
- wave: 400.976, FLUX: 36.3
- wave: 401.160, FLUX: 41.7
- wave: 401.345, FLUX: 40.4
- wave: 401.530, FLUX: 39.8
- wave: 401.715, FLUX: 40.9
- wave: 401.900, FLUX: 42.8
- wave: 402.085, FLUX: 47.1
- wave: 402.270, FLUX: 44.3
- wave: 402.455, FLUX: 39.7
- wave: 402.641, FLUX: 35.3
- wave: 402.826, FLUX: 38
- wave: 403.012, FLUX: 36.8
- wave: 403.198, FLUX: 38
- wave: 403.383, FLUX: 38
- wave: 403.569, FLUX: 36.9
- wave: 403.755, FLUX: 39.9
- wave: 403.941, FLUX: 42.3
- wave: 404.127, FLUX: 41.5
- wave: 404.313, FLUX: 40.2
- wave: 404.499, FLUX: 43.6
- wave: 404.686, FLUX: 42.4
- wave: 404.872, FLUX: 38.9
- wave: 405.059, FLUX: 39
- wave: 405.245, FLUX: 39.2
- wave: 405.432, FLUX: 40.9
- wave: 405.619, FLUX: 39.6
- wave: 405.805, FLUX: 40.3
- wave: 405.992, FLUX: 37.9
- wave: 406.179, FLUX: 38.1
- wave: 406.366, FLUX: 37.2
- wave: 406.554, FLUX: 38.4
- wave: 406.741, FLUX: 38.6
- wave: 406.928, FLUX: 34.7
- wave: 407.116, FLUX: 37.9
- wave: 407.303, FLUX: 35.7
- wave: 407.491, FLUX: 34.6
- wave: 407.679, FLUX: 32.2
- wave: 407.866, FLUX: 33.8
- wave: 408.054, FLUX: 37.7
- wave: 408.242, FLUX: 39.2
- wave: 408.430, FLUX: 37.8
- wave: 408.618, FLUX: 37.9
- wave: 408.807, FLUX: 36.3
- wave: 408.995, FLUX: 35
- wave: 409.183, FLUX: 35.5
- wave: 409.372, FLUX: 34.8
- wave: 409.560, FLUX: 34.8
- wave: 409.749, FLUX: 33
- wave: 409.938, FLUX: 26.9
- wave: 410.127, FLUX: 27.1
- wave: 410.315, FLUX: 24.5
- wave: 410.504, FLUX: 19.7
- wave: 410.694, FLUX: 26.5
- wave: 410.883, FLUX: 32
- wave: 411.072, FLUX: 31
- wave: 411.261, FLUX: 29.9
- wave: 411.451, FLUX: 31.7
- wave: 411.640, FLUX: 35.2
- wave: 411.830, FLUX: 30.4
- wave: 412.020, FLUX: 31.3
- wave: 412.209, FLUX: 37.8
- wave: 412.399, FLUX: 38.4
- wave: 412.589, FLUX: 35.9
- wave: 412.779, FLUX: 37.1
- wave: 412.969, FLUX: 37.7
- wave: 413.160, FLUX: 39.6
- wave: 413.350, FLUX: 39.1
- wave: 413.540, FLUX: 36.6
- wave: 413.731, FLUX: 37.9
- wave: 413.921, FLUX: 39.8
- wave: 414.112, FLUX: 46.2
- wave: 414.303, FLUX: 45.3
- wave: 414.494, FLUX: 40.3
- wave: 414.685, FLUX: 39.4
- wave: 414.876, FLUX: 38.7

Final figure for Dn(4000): 1.35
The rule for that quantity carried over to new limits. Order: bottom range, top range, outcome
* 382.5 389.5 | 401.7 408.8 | 1.58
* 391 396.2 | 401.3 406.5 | 1.34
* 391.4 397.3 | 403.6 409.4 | 1.40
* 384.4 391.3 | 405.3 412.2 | 1.26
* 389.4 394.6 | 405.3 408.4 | 1.33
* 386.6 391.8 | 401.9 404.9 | 1.43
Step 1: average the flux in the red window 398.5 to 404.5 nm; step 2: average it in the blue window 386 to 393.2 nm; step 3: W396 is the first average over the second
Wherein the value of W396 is 1.3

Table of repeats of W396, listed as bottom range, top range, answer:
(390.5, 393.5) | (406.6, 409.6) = 1.13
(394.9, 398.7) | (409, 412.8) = 1.15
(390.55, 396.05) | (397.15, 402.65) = 1.13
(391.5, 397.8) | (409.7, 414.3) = 1.20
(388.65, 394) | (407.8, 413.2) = 1.16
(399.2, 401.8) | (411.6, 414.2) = 0.98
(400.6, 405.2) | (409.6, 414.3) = 0.85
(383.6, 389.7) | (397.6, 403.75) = 1.33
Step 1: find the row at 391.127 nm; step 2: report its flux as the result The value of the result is 37.1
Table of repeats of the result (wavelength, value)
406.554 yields 38.4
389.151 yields 21.4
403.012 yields 36.8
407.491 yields 34.6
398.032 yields 28.3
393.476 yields 14.3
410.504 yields 19.7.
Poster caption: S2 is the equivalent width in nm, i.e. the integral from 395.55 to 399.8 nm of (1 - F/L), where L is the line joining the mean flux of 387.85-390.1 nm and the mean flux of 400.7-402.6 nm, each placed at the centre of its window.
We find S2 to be 0.80 nm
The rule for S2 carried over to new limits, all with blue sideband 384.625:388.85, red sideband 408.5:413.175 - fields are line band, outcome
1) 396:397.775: 0.58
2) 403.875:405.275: -0.37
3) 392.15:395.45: 0.25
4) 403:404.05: -0.21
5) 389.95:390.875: -0.02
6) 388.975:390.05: 0.32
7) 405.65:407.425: -0.28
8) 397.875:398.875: -0.03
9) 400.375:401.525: -0.22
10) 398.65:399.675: -0.16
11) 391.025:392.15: -0.15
